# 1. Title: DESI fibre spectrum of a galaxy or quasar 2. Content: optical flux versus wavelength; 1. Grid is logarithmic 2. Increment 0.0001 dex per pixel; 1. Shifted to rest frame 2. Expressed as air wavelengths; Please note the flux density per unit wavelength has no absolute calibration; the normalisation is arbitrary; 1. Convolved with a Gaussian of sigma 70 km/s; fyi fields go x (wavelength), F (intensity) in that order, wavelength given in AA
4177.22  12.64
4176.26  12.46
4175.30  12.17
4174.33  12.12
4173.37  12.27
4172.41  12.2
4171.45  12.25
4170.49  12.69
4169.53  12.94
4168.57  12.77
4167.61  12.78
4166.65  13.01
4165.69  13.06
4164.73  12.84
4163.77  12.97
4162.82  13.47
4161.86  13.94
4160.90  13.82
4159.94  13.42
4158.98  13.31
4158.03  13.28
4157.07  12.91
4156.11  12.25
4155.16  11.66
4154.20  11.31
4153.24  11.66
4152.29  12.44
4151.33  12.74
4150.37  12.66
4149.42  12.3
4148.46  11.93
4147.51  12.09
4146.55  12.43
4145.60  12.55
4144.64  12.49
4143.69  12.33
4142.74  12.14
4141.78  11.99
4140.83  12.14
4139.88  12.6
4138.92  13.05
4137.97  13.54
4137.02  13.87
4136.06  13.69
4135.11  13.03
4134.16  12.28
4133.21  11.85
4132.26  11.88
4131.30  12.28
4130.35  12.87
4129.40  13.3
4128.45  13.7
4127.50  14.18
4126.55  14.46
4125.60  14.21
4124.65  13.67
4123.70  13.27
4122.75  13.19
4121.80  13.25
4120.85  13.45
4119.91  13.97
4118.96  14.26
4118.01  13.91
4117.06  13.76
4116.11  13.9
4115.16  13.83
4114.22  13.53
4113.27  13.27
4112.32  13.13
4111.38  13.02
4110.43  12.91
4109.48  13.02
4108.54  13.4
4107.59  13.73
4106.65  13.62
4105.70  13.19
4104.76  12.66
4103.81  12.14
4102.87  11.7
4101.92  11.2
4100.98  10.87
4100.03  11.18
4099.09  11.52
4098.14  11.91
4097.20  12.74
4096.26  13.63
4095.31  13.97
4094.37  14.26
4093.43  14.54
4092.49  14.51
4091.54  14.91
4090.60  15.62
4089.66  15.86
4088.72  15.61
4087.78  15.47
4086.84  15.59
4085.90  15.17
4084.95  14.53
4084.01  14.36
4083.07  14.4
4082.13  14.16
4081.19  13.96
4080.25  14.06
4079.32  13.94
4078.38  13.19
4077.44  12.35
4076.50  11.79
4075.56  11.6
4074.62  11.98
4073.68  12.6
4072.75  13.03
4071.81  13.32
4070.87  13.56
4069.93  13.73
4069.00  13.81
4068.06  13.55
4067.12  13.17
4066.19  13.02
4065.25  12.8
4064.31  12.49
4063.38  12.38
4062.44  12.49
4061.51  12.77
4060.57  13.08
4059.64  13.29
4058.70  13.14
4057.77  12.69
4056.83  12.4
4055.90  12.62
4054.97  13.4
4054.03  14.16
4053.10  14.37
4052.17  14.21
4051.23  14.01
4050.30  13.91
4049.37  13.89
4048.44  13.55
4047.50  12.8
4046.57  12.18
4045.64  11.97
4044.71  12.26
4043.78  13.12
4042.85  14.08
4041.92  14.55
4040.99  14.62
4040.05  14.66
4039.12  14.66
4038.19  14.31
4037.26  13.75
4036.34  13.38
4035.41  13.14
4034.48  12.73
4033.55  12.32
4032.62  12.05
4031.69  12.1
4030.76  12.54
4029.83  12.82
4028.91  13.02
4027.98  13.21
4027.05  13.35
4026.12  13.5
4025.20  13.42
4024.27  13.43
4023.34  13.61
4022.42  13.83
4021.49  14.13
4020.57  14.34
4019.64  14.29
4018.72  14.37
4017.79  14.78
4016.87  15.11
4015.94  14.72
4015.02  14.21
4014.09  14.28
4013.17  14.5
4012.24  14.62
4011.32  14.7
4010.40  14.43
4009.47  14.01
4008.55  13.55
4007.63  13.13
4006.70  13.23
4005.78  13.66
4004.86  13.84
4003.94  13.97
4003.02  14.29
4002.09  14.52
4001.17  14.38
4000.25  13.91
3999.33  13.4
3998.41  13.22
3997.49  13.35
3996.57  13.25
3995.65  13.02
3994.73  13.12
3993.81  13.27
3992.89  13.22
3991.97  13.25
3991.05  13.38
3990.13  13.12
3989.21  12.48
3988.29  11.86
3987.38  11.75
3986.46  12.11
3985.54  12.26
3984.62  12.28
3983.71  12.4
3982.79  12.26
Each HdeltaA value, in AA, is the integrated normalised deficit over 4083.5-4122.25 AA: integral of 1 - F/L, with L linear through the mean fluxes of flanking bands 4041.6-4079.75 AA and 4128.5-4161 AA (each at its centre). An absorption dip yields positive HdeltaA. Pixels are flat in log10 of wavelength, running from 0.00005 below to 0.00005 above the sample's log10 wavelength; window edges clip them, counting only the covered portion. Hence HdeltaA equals -2.2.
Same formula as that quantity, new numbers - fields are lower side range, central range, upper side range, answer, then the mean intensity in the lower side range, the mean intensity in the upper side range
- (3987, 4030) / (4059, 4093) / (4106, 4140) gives -0.4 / 13.7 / 13.4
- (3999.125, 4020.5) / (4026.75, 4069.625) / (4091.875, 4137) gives 1.8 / 14.2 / 13.2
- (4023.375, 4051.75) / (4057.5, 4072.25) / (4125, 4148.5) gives 0.1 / 13.3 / 12.9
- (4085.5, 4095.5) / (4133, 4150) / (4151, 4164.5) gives 1.0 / 15.1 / 12.8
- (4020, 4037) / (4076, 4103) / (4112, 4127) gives -0.4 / 13.2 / 13.7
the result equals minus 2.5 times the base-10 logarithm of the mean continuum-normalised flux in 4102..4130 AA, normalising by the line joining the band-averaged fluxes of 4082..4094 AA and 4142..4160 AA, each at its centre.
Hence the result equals 0.033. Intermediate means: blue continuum 15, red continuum 12.4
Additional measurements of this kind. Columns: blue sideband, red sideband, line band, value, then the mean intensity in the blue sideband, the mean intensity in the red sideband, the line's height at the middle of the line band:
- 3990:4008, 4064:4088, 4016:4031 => -0.020 mag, 13.5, 13.5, 13.5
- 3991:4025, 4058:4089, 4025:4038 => 0.062 mag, 13.9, 13.4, 13.7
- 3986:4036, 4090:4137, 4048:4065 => 0.011 mag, 13.5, 13.2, 13.4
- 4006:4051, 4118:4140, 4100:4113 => 0.065 mag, 13.7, 13.3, 13.4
